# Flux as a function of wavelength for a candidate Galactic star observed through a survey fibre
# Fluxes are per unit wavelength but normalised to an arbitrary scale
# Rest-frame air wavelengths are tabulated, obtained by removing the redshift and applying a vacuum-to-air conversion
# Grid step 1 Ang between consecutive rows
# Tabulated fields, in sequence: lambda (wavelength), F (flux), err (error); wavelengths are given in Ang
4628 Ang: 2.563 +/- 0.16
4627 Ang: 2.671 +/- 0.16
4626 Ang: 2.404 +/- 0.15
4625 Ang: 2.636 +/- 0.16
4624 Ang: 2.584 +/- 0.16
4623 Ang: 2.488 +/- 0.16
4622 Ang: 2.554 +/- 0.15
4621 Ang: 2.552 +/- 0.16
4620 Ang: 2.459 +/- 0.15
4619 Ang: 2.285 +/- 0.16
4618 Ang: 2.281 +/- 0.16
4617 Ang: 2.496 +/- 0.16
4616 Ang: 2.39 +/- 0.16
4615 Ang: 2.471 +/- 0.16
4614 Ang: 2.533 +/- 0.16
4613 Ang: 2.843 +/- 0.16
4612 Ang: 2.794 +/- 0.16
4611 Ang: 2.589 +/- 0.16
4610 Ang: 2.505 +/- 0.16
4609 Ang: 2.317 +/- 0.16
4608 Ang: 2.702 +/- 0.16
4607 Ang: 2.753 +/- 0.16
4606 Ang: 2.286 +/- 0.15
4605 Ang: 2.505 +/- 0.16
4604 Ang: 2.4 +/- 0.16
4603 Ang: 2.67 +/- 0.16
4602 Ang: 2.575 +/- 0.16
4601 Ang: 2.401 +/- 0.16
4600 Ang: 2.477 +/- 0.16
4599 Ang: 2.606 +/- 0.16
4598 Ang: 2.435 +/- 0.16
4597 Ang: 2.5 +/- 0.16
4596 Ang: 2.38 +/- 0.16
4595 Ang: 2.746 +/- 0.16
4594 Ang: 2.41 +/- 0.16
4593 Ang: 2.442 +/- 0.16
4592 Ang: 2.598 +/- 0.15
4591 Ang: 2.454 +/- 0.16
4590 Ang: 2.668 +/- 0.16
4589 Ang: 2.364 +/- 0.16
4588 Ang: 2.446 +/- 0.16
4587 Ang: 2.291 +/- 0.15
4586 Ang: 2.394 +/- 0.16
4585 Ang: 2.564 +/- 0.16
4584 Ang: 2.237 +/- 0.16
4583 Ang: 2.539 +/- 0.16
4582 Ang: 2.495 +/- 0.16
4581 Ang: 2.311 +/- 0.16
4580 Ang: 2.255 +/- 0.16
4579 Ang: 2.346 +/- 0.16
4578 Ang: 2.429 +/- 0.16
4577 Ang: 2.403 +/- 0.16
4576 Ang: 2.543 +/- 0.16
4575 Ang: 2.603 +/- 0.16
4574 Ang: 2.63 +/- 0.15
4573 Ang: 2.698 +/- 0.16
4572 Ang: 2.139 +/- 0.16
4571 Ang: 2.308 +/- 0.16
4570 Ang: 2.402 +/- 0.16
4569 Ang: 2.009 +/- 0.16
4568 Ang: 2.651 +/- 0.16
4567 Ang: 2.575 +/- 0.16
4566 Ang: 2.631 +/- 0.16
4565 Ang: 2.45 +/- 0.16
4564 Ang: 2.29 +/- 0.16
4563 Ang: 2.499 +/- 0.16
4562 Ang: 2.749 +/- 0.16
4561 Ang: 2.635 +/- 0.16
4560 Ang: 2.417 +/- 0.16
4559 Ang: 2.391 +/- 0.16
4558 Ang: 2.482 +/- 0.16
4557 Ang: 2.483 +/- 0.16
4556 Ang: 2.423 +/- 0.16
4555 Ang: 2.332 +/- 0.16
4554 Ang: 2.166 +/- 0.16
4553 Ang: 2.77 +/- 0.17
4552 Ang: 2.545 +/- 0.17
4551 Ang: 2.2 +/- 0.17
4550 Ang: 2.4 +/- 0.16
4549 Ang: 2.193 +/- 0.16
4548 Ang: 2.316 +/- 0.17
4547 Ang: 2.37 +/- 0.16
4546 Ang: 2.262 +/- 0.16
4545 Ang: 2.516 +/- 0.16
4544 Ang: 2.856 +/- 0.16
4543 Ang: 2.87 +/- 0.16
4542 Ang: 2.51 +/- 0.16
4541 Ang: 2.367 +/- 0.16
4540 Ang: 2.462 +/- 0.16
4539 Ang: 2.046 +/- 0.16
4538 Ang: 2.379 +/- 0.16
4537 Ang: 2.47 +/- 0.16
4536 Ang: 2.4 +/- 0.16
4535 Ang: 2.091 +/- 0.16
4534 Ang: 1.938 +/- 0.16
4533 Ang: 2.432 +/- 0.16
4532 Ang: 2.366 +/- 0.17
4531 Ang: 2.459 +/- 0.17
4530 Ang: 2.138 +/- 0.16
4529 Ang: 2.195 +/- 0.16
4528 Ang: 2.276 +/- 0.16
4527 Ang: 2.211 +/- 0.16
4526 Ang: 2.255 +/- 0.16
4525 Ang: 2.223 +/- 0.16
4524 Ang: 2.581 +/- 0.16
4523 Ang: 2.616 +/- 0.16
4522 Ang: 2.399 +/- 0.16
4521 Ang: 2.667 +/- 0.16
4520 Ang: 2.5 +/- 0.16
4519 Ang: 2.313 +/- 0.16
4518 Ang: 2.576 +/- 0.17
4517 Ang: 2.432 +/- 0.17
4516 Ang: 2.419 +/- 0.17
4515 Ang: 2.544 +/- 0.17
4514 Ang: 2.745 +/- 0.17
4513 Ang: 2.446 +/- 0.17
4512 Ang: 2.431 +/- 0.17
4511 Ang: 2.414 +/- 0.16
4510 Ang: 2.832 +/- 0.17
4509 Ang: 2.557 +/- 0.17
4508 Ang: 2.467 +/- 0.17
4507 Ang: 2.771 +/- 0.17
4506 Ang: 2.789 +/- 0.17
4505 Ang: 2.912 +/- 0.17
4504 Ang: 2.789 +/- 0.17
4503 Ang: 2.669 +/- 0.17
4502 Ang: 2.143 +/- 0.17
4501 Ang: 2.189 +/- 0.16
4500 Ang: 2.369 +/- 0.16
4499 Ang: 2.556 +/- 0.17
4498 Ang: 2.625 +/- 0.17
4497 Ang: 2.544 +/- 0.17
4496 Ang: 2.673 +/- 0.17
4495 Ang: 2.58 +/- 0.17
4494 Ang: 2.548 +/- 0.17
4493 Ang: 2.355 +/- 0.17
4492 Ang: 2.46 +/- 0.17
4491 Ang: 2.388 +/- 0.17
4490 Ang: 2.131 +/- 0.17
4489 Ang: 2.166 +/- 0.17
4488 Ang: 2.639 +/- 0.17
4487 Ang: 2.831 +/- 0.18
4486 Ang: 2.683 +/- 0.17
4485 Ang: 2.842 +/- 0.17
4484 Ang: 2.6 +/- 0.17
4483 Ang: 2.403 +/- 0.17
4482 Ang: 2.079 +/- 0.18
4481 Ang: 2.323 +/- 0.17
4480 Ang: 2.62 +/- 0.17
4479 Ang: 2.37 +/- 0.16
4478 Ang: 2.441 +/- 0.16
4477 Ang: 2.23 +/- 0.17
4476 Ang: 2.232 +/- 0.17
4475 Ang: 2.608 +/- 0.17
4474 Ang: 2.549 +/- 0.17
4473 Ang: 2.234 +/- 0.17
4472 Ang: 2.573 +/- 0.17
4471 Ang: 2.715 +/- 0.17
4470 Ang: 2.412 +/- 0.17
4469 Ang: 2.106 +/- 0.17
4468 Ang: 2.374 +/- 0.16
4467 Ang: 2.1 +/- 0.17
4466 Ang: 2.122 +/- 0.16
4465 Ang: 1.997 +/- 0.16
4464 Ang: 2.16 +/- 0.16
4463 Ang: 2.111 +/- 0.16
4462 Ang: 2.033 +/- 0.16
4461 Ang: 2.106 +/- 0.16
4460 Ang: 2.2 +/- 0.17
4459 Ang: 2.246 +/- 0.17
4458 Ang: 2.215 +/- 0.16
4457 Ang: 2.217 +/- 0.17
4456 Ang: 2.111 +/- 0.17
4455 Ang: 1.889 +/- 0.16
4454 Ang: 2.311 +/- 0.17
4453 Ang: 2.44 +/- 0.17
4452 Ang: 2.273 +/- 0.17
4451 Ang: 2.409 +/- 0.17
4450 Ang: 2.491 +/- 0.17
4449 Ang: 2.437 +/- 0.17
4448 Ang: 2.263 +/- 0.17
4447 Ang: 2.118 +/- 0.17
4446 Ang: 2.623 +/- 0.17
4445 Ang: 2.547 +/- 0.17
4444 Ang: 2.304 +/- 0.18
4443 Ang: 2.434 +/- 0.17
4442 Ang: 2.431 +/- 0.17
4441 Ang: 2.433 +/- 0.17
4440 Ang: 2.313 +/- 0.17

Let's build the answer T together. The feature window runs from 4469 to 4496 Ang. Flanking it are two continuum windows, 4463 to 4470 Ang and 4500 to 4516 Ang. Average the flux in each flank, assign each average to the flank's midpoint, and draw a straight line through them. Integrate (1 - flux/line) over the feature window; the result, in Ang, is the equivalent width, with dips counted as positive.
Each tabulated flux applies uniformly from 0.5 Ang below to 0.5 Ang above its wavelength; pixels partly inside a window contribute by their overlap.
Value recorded -1.7 Ang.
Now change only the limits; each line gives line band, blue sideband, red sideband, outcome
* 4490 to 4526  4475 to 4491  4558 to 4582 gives -1.1 Ang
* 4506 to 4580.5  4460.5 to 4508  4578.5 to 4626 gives 0.7 Ang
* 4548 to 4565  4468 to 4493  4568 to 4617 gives 0.2 Ang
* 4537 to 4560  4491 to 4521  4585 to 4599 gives 0.8 Ang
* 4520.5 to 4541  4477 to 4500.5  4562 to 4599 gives 1.2 Ang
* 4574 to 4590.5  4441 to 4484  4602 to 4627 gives 0.3 Ang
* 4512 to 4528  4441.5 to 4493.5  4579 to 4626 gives -0.4 Ang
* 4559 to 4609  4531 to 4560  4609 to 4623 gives -0.3 Ang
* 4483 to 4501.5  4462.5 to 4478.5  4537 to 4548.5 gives -1.2 Ang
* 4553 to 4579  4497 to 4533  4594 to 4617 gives 0.6 Ang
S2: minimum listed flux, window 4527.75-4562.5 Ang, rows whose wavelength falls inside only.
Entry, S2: 1.938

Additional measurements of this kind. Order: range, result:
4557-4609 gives 2.009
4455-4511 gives 1.889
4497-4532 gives 2.138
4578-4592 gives 2.237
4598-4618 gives 2.281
